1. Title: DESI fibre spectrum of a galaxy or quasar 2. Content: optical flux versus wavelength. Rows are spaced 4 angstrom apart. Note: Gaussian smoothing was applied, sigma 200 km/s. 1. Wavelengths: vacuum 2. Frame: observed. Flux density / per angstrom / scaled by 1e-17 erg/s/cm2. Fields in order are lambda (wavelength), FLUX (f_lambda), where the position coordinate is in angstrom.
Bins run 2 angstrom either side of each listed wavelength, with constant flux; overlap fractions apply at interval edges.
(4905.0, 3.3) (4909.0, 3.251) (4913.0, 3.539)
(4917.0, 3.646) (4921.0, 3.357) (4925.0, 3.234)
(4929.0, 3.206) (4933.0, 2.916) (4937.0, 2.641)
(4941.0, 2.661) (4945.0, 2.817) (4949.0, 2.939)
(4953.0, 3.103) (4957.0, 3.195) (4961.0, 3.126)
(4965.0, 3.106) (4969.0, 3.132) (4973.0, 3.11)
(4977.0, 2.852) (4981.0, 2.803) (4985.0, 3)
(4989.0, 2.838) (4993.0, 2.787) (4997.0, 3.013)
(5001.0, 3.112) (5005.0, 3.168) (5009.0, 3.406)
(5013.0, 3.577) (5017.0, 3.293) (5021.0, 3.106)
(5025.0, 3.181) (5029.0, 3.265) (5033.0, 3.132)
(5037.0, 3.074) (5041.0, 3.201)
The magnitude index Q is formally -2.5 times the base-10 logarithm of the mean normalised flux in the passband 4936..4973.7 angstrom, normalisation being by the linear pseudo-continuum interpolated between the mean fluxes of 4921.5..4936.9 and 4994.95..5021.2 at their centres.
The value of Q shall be 0.05 mag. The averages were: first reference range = 3.08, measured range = 2.99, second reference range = 3.25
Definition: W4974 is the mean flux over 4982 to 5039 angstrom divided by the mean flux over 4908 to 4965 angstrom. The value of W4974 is 1.01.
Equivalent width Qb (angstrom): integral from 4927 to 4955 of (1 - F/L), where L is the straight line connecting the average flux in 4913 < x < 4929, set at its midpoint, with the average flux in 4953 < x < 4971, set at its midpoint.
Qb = 3.2 angstrom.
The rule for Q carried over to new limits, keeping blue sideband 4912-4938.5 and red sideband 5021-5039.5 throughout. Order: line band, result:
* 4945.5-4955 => 0.08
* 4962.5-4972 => 0.03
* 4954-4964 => 0.02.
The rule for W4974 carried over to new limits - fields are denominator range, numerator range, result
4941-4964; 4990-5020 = 1.06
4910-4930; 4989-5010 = 0.90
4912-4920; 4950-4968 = 0.87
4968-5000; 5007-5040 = 1.11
